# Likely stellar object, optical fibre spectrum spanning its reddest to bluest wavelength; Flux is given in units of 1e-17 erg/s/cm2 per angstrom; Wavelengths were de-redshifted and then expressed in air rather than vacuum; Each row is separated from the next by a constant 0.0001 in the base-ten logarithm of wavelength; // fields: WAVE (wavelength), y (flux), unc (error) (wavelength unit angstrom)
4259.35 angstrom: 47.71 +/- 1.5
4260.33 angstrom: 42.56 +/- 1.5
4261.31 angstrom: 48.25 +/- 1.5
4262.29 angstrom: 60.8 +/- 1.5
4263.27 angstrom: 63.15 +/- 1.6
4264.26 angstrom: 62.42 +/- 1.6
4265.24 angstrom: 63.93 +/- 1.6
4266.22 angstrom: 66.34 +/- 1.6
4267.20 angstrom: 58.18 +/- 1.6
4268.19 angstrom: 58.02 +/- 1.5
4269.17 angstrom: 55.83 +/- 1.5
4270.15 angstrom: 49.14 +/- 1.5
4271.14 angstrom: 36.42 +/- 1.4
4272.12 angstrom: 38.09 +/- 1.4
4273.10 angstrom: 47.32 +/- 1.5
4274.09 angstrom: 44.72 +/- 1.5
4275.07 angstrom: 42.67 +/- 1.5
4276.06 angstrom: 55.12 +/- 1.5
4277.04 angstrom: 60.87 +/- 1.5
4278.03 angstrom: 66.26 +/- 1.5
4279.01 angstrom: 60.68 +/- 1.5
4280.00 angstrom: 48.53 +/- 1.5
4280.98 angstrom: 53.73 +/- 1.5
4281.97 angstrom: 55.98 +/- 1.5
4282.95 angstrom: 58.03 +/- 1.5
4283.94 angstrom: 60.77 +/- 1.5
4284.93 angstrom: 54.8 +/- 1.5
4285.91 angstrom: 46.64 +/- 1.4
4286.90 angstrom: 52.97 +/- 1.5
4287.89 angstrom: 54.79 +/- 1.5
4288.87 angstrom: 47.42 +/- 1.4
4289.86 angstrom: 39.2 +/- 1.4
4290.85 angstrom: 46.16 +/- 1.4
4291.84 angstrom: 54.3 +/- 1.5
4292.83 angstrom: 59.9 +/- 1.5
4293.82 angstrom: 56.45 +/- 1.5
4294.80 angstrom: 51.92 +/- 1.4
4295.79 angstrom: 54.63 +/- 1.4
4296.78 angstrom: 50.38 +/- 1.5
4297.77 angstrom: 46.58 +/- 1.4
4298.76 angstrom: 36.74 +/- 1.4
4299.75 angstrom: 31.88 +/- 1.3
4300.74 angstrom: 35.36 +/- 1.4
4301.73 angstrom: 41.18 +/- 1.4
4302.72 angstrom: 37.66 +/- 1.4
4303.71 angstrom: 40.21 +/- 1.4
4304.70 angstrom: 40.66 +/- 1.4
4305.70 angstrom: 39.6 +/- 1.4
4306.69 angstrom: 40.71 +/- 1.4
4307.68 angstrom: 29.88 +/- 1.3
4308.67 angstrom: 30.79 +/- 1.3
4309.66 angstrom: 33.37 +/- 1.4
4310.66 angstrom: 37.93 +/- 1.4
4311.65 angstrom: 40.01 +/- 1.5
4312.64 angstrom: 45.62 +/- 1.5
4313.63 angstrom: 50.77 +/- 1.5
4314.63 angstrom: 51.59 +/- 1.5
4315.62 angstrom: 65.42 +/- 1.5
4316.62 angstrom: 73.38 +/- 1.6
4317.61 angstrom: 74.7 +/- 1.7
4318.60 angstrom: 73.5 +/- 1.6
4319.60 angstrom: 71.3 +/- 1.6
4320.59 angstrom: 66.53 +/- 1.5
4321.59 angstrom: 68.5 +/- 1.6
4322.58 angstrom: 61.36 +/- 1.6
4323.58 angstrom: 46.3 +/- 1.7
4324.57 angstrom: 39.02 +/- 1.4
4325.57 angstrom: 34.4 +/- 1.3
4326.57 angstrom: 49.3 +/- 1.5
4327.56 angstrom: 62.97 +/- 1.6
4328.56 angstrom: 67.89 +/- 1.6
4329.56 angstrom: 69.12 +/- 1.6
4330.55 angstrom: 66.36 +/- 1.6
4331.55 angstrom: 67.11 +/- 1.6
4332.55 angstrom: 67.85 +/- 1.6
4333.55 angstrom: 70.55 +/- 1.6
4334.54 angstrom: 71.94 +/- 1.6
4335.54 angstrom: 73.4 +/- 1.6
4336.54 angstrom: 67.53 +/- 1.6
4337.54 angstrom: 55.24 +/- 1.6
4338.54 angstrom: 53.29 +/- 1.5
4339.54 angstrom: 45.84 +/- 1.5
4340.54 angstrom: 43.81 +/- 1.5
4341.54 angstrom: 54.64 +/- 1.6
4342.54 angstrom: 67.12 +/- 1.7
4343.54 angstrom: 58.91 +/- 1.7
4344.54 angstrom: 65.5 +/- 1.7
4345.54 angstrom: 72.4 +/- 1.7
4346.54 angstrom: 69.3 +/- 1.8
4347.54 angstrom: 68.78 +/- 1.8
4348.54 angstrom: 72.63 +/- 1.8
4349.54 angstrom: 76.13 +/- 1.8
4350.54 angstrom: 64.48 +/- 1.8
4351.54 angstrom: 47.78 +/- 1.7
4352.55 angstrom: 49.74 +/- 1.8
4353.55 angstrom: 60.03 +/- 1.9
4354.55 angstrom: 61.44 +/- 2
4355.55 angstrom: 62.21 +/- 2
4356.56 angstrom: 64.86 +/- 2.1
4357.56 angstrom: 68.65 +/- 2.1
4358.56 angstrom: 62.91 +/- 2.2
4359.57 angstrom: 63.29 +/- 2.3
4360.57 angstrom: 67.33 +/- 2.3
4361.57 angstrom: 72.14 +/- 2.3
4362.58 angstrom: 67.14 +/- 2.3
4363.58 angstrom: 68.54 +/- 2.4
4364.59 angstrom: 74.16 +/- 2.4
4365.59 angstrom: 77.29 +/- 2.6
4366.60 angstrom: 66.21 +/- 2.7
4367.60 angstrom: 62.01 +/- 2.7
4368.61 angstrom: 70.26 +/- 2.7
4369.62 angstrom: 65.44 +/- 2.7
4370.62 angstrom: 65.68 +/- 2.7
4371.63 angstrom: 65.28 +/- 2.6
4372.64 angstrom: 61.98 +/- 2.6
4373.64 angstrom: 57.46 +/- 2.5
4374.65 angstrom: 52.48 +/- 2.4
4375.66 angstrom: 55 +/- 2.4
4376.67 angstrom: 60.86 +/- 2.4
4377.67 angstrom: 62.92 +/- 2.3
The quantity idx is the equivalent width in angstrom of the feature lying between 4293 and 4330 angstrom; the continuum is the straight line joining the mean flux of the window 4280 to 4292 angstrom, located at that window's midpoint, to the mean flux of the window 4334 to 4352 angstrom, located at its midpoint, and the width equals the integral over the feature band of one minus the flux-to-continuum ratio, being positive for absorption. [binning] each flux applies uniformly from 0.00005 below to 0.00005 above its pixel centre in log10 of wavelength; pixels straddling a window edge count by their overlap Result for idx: 4.5 angstrom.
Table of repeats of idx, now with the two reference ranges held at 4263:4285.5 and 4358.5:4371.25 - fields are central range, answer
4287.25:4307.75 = 4.6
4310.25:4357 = 2.1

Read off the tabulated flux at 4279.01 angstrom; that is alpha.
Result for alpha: 60.68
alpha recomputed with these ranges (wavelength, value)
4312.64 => 45.62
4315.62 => 65.42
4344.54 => 65.5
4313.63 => 50.77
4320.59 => 66.53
